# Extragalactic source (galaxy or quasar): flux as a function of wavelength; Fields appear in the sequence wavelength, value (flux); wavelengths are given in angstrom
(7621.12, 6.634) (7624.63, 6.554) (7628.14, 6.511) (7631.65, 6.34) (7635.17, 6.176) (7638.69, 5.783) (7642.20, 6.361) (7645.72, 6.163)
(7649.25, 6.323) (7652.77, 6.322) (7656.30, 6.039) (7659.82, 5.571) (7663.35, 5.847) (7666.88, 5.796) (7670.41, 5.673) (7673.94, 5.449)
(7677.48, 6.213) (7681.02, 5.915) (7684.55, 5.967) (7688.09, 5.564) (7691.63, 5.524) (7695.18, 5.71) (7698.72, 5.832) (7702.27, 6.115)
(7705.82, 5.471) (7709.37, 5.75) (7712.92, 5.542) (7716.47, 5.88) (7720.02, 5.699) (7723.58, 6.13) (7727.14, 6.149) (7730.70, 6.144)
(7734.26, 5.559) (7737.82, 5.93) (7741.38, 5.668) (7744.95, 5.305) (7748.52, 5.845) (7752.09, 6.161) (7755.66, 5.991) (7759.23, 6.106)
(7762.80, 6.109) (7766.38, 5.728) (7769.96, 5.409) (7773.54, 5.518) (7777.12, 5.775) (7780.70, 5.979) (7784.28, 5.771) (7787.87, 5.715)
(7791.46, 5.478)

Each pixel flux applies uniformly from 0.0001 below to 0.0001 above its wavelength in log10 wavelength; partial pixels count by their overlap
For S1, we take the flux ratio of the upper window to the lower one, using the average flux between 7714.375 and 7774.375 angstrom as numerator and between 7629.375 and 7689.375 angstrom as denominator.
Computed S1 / 1.0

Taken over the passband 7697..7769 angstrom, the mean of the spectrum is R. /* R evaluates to 5.85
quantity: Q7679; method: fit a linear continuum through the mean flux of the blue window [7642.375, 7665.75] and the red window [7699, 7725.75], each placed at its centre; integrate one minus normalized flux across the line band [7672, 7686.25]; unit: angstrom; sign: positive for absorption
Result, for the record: 0.2 angstrom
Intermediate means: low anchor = 6.06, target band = 5.88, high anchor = 5.8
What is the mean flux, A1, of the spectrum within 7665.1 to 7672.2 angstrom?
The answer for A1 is 5.74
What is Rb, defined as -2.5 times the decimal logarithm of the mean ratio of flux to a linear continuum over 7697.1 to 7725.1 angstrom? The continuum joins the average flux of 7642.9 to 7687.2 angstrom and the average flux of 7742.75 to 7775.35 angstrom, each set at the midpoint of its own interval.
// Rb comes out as 0.01 mag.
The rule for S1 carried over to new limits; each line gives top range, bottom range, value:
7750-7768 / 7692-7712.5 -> 1.05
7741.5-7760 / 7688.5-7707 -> 1.02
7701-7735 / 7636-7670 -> 0.97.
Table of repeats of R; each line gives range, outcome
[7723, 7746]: 5.84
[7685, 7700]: 5.68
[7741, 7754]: 5.75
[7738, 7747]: 5.57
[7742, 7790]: 5.79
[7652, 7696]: 5.8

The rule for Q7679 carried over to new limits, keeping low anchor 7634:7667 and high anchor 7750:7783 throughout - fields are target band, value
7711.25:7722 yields 0.41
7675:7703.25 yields 0.70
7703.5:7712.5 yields 0.49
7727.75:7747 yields 0.53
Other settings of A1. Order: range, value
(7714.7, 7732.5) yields 6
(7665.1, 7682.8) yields 5.81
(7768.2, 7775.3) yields 5.46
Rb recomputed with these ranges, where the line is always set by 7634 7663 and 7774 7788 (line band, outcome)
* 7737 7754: 0.018 mag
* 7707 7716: 0.051 mag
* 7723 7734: -0.028 mag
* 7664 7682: 0.040 mag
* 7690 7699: 0.059 mag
